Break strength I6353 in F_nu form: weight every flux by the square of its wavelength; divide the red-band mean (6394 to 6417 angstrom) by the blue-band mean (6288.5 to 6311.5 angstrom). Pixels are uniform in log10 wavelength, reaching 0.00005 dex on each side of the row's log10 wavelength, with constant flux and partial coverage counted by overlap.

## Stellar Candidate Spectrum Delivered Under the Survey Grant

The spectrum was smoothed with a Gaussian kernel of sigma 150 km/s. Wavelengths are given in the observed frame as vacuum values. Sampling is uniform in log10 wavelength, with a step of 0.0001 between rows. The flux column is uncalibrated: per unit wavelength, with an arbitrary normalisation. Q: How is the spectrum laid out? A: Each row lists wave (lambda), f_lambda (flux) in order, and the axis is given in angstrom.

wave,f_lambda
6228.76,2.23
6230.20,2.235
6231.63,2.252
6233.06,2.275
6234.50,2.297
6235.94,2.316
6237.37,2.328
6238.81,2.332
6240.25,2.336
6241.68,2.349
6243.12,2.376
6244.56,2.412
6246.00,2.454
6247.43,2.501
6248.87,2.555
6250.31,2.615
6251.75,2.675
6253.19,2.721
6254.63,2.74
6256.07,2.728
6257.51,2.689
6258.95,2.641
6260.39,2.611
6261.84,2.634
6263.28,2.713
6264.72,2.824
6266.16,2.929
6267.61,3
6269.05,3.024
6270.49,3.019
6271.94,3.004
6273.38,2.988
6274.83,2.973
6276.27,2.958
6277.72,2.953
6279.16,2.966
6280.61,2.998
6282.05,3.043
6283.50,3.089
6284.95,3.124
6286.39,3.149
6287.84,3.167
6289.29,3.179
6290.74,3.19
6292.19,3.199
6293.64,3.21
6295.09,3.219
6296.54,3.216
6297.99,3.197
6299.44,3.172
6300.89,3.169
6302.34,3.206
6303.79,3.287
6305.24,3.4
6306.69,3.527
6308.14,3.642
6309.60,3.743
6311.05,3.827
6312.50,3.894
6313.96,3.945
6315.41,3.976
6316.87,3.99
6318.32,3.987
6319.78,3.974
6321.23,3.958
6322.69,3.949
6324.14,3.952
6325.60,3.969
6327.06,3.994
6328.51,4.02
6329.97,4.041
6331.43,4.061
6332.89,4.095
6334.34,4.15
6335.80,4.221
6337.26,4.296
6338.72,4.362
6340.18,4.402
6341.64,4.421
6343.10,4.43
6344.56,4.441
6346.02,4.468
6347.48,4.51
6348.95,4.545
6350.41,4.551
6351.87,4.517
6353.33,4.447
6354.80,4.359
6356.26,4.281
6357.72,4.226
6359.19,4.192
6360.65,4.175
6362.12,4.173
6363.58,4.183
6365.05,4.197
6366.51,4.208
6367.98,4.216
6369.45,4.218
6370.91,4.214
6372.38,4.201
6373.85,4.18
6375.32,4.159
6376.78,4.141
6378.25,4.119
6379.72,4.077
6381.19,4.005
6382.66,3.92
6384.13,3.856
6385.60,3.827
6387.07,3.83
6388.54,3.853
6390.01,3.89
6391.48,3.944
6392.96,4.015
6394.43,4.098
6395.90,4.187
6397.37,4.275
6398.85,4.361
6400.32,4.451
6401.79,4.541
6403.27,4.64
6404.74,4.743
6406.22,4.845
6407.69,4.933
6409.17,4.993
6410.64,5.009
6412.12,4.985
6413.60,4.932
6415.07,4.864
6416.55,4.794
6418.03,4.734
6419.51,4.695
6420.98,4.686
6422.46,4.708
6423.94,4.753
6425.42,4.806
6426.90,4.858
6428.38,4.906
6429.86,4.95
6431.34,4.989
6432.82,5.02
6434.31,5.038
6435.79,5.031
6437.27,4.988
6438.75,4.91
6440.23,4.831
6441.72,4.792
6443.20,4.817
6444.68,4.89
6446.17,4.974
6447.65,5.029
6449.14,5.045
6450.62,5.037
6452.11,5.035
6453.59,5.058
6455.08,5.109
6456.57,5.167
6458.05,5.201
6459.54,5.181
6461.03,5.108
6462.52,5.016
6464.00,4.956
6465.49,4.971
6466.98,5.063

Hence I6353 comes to 1.5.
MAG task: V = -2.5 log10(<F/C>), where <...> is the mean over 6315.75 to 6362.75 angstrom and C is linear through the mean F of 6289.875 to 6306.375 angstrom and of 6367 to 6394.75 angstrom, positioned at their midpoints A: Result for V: -0.16 mag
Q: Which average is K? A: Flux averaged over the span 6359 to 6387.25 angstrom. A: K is 4.11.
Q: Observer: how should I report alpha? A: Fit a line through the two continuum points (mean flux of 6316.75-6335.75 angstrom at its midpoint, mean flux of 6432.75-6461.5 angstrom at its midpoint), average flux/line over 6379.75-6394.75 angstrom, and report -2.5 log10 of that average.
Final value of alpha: 0.153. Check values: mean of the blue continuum 4.02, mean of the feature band 3.93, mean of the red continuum 5.01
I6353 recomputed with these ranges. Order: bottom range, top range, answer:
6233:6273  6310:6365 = 1.64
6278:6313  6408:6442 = 1.55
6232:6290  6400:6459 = 1.88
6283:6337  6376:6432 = 1.27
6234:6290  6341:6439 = 1.68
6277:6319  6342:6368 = 1.31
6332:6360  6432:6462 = 1.19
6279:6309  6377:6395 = 1.27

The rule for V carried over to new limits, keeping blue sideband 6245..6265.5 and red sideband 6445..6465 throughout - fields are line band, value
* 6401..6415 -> -0.081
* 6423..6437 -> -0.036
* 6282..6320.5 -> -0.075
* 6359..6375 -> -0.052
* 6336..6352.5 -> -0.191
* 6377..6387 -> 0.057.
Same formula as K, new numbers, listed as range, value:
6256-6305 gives 3.02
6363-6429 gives 4.4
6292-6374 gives 4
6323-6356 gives 4.28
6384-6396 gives 3.94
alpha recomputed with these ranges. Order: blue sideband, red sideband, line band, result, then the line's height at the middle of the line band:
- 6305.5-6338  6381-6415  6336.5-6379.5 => -0.039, 4.15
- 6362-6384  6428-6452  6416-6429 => -0.006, 4.74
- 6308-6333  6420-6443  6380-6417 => 0.054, 4.6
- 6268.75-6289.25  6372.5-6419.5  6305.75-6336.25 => -0.125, 3.51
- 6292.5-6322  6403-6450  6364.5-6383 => 0.040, 4.3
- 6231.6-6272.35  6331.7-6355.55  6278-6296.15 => 0.053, 3.28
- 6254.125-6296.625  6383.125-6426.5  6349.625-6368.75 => -0.088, 3.96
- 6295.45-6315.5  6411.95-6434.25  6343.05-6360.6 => -0.098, 4.03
